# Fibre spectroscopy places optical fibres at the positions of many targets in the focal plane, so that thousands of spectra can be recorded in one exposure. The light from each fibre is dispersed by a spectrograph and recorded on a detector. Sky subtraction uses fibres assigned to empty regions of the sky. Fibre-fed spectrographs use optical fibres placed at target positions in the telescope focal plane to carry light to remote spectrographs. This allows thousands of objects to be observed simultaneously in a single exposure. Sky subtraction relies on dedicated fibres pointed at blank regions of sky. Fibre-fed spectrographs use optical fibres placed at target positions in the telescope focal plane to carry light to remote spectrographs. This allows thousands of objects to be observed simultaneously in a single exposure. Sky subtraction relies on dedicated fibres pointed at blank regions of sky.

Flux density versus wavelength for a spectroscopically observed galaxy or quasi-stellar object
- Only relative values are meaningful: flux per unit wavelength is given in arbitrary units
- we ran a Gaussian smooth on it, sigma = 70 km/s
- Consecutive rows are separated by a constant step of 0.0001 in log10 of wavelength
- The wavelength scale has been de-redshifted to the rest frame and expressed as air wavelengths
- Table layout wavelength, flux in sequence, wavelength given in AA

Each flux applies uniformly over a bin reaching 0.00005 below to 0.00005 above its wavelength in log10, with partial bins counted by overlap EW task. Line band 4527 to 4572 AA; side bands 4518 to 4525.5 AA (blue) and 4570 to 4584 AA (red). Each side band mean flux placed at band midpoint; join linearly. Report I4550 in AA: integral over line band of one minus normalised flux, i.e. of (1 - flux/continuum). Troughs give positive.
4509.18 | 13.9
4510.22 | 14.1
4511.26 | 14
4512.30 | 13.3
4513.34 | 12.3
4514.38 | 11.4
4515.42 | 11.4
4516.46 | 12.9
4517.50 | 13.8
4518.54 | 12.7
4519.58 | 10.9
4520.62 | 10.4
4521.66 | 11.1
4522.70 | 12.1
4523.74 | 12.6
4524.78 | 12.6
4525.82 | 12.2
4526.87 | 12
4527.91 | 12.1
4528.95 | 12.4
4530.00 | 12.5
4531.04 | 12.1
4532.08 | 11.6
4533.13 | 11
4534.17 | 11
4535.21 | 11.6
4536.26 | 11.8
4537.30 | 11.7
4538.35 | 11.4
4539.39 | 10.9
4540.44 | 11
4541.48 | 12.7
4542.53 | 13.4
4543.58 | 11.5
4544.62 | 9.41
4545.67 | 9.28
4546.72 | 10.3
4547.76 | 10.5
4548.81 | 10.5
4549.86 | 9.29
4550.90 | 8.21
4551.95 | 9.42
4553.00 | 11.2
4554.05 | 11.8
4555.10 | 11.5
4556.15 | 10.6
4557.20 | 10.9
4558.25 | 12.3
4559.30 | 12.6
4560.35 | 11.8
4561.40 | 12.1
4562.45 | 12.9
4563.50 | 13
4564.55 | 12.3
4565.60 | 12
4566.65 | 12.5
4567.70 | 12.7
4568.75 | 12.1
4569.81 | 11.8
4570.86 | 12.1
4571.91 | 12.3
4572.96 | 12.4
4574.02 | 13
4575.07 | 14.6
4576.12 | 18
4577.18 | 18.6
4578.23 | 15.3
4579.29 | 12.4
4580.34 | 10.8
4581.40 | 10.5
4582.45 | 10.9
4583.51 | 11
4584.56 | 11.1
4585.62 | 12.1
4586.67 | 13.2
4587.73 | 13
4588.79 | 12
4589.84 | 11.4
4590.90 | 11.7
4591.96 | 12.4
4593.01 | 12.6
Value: 3.6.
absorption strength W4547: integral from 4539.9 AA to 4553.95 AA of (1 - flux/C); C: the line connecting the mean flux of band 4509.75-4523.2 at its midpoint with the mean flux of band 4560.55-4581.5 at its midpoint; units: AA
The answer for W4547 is 2.4 AA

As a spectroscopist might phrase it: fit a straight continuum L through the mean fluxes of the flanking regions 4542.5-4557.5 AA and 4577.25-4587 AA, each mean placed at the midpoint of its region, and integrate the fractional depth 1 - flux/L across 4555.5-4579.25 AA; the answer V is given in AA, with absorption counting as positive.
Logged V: -3.3 AA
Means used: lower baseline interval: 10.4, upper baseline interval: 12.2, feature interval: 13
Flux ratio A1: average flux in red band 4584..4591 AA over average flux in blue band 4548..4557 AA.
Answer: 1.2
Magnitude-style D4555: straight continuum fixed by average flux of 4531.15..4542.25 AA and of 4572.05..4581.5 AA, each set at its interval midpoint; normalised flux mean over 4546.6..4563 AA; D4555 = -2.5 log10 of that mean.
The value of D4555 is 0.15 mag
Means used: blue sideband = 11.5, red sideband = 14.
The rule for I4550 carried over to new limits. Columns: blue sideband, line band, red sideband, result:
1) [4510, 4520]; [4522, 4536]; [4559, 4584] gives 0.8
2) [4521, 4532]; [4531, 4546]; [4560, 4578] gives 1.3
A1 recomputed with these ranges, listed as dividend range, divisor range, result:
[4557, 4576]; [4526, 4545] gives 1.07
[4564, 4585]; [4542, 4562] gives 1.18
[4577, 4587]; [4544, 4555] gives 1.23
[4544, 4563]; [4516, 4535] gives 0.90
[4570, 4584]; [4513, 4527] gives 1.10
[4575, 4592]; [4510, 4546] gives 1.08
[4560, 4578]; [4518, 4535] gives 1.12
